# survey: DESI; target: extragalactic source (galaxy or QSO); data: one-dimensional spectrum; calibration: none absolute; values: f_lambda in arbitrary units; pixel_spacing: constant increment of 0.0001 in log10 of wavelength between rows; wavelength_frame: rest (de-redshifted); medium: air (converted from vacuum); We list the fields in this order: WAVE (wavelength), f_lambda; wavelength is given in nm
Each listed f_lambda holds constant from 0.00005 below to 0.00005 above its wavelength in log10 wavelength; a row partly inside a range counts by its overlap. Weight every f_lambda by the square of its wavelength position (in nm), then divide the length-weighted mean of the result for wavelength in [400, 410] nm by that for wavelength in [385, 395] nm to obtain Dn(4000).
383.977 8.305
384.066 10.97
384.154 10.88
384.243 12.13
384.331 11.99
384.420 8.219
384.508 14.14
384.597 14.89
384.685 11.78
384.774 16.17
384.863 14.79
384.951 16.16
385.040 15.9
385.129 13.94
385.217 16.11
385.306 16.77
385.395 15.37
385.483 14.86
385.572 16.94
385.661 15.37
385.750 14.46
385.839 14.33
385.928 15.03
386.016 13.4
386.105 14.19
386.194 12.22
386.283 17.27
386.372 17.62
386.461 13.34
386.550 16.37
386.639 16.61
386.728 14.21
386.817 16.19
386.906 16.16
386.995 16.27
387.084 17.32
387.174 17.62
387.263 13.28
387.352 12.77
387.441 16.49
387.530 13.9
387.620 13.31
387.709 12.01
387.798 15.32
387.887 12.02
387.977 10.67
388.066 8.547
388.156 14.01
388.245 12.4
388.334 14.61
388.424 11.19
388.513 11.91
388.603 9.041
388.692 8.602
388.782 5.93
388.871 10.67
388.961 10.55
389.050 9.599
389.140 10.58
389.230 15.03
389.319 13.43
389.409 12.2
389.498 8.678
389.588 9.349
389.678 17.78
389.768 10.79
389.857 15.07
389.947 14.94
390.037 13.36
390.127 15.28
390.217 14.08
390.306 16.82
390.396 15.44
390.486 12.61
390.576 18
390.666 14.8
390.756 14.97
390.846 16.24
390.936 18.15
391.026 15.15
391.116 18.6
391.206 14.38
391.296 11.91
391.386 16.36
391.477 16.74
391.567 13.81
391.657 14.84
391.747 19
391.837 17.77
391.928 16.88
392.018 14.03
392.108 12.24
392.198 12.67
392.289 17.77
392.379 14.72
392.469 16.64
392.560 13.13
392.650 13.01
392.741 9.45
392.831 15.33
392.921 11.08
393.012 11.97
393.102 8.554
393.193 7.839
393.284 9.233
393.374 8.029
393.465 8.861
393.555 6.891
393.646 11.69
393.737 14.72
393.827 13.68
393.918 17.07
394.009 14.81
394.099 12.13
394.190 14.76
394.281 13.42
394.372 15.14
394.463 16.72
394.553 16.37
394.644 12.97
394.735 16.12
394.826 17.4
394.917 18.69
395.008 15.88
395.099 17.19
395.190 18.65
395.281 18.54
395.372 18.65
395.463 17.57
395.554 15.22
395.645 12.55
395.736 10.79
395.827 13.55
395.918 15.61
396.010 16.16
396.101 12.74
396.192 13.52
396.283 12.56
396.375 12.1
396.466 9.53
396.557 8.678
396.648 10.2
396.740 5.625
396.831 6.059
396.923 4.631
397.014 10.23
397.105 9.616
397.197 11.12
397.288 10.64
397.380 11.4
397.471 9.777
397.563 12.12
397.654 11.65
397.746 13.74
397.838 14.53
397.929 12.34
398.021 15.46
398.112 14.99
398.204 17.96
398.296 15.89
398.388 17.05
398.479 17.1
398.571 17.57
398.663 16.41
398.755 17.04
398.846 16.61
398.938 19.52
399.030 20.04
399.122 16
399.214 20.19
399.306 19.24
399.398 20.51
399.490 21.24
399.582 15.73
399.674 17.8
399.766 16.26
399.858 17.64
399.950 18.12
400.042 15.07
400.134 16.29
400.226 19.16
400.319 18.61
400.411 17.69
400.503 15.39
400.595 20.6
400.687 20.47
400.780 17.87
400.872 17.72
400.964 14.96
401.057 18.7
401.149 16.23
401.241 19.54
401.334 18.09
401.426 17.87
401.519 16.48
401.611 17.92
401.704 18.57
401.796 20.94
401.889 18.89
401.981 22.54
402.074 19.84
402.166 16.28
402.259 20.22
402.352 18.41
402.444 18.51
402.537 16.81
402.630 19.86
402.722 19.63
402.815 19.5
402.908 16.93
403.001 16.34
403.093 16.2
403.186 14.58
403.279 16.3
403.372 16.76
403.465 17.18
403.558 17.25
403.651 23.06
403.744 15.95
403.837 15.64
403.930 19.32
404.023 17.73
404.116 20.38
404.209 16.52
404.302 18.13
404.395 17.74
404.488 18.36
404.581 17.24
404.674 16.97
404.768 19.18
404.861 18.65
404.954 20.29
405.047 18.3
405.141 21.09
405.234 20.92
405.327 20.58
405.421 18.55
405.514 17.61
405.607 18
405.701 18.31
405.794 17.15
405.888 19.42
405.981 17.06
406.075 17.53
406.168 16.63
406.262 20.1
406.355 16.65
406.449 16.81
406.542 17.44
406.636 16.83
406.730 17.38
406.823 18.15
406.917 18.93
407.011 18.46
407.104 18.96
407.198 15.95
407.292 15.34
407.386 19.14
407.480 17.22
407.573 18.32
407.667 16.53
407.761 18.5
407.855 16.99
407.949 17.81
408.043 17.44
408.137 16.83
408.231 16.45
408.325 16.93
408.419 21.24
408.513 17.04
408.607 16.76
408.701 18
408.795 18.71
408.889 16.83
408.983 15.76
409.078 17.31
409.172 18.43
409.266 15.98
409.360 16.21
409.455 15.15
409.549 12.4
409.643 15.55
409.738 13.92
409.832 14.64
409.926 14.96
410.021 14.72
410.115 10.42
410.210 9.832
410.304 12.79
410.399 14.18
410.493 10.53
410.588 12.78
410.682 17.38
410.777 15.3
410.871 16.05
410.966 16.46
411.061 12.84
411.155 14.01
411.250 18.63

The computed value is 1.4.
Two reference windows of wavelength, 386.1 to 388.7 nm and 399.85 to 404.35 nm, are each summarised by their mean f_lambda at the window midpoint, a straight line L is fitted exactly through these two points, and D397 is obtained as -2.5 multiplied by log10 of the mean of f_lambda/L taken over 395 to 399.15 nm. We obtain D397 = 0.204 mag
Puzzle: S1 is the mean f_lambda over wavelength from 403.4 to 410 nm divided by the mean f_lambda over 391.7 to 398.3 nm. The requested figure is 1.3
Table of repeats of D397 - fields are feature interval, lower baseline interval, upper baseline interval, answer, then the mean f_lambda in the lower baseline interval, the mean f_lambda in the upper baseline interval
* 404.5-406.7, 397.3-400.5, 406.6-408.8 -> -0.058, 16.4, 17.6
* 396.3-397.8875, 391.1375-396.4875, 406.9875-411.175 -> 0.388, 14.1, 15.9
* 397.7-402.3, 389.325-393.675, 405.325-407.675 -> -0.108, 13.7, 17.8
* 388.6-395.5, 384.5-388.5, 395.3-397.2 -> -0.079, 14.6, 11.9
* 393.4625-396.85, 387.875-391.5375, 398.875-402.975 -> 0.131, 13.2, 18.3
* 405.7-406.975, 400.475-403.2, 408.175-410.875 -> -0.073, 18.3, 15.4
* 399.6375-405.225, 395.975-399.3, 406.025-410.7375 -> -0.223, 13.4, 16.4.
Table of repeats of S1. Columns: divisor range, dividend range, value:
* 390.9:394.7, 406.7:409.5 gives 1.27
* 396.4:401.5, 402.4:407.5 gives 1.17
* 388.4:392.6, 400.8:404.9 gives 1.30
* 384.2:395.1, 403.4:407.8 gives 1.30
